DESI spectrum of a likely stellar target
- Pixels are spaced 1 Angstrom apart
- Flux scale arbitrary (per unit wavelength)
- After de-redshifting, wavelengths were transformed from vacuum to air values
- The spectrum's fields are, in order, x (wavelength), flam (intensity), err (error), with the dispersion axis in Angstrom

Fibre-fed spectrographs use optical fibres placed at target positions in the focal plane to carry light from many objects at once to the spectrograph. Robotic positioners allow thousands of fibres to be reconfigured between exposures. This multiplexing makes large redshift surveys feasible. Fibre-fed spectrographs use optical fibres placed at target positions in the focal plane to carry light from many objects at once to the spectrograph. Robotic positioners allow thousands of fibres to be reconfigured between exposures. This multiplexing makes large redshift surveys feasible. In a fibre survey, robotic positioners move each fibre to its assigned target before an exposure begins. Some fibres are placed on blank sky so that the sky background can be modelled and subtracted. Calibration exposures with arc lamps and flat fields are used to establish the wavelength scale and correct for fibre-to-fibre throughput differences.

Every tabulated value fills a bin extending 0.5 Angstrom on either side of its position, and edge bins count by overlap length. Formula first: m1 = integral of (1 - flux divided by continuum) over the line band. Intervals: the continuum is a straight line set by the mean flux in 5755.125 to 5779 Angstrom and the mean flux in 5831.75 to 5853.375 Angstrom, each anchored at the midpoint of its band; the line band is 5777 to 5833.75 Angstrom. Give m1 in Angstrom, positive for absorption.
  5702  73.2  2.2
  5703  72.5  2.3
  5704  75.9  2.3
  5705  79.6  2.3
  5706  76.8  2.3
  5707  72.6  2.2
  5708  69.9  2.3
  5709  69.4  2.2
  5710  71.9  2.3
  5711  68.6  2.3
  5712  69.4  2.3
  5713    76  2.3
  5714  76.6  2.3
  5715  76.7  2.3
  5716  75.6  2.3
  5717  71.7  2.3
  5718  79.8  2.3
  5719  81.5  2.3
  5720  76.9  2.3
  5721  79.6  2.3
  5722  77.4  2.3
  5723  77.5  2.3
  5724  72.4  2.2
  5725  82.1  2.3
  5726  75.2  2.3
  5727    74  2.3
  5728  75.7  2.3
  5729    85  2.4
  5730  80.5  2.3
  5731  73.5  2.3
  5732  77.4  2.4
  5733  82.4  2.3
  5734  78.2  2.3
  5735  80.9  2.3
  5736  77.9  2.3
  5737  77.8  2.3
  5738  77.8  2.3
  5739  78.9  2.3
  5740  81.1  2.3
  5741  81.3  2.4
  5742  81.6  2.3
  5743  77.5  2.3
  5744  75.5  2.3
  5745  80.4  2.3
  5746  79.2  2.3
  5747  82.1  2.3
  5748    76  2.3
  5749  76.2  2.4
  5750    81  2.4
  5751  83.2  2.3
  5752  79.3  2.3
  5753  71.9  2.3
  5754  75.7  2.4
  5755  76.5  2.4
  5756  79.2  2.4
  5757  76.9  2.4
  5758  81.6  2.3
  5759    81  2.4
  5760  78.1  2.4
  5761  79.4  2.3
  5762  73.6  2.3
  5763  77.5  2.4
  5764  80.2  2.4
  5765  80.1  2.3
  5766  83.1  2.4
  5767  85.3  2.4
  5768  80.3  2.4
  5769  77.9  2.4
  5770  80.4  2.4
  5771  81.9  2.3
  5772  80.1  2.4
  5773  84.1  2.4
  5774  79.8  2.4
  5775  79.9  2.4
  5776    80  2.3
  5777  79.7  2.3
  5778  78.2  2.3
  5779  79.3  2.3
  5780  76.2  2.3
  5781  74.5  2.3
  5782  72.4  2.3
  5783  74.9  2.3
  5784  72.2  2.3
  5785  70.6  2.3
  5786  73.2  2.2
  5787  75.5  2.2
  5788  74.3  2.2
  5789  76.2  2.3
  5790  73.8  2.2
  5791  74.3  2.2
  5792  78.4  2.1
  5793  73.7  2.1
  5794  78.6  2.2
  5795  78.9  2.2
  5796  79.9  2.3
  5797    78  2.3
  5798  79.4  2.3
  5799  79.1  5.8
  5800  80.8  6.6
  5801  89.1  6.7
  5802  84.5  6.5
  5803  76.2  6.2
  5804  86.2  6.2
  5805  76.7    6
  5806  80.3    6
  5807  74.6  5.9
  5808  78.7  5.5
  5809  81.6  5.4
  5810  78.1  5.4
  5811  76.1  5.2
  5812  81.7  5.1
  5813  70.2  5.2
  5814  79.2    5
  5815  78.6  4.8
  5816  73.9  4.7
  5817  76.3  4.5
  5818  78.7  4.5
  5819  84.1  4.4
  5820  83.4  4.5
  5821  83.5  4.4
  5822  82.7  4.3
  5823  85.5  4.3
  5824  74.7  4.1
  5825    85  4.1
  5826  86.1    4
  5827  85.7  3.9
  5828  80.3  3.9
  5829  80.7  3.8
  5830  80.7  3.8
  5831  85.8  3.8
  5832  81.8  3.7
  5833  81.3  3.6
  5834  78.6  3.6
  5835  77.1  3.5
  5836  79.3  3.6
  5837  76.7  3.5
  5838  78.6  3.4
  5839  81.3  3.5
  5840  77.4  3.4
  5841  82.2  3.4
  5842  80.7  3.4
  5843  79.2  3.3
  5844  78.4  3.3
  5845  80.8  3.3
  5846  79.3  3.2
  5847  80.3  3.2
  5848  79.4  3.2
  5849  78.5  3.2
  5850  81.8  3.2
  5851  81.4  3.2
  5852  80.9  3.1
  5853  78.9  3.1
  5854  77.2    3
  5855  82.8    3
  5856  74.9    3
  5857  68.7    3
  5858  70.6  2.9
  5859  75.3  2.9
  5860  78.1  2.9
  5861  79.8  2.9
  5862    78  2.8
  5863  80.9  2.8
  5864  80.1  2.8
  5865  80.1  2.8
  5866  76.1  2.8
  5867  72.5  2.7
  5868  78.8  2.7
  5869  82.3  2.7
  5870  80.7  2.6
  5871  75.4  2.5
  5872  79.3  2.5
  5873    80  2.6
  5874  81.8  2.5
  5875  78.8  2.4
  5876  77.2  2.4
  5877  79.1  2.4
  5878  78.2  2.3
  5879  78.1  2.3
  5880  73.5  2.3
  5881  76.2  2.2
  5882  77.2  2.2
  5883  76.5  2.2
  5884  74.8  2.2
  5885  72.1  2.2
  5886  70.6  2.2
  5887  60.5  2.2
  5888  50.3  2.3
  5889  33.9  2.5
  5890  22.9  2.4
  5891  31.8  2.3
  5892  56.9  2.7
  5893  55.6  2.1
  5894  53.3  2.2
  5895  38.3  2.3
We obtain 0.7 Angstrom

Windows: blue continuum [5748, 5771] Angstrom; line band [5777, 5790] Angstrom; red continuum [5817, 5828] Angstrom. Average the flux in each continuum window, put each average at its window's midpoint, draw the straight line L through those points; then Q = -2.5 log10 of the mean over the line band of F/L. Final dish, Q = 0.08 mag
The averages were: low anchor 79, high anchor 82.5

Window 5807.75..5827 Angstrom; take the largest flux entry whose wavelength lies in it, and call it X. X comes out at 86.1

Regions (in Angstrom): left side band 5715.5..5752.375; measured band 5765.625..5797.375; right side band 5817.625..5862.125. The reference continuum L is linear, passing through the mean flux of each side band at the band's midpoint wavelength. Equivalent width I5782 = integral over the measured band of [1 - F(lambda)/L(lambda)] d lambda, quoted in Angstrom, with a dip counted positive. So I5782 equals 0.6 Angstrom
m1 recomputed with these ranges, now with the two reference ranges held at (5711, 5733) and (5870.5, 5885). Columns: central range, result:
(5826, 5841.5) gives -0.69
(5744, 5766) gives -0.46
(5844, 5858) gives -0.22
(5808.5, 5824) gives -0.45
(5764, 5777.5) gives -0.69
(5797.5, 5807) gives -0.48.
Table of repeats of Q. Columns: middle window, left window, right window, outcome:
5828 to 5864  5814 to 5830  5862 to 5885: 0.01 mag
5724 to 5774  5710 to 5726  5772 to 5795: -0.04 mag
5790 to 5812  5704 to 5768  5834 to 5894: -0.05 mag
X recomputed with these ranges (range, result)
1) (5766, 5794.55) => 85.3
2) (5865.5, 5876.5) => 82.3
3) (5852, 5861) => 82.8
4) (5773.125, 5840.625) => 89.1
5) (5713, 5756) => 85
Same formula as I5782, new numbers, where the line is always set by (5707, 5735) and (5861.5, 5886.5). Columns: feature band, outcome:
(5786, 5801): -0.1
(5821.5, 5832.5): -0.8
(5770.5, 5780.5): -0.4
